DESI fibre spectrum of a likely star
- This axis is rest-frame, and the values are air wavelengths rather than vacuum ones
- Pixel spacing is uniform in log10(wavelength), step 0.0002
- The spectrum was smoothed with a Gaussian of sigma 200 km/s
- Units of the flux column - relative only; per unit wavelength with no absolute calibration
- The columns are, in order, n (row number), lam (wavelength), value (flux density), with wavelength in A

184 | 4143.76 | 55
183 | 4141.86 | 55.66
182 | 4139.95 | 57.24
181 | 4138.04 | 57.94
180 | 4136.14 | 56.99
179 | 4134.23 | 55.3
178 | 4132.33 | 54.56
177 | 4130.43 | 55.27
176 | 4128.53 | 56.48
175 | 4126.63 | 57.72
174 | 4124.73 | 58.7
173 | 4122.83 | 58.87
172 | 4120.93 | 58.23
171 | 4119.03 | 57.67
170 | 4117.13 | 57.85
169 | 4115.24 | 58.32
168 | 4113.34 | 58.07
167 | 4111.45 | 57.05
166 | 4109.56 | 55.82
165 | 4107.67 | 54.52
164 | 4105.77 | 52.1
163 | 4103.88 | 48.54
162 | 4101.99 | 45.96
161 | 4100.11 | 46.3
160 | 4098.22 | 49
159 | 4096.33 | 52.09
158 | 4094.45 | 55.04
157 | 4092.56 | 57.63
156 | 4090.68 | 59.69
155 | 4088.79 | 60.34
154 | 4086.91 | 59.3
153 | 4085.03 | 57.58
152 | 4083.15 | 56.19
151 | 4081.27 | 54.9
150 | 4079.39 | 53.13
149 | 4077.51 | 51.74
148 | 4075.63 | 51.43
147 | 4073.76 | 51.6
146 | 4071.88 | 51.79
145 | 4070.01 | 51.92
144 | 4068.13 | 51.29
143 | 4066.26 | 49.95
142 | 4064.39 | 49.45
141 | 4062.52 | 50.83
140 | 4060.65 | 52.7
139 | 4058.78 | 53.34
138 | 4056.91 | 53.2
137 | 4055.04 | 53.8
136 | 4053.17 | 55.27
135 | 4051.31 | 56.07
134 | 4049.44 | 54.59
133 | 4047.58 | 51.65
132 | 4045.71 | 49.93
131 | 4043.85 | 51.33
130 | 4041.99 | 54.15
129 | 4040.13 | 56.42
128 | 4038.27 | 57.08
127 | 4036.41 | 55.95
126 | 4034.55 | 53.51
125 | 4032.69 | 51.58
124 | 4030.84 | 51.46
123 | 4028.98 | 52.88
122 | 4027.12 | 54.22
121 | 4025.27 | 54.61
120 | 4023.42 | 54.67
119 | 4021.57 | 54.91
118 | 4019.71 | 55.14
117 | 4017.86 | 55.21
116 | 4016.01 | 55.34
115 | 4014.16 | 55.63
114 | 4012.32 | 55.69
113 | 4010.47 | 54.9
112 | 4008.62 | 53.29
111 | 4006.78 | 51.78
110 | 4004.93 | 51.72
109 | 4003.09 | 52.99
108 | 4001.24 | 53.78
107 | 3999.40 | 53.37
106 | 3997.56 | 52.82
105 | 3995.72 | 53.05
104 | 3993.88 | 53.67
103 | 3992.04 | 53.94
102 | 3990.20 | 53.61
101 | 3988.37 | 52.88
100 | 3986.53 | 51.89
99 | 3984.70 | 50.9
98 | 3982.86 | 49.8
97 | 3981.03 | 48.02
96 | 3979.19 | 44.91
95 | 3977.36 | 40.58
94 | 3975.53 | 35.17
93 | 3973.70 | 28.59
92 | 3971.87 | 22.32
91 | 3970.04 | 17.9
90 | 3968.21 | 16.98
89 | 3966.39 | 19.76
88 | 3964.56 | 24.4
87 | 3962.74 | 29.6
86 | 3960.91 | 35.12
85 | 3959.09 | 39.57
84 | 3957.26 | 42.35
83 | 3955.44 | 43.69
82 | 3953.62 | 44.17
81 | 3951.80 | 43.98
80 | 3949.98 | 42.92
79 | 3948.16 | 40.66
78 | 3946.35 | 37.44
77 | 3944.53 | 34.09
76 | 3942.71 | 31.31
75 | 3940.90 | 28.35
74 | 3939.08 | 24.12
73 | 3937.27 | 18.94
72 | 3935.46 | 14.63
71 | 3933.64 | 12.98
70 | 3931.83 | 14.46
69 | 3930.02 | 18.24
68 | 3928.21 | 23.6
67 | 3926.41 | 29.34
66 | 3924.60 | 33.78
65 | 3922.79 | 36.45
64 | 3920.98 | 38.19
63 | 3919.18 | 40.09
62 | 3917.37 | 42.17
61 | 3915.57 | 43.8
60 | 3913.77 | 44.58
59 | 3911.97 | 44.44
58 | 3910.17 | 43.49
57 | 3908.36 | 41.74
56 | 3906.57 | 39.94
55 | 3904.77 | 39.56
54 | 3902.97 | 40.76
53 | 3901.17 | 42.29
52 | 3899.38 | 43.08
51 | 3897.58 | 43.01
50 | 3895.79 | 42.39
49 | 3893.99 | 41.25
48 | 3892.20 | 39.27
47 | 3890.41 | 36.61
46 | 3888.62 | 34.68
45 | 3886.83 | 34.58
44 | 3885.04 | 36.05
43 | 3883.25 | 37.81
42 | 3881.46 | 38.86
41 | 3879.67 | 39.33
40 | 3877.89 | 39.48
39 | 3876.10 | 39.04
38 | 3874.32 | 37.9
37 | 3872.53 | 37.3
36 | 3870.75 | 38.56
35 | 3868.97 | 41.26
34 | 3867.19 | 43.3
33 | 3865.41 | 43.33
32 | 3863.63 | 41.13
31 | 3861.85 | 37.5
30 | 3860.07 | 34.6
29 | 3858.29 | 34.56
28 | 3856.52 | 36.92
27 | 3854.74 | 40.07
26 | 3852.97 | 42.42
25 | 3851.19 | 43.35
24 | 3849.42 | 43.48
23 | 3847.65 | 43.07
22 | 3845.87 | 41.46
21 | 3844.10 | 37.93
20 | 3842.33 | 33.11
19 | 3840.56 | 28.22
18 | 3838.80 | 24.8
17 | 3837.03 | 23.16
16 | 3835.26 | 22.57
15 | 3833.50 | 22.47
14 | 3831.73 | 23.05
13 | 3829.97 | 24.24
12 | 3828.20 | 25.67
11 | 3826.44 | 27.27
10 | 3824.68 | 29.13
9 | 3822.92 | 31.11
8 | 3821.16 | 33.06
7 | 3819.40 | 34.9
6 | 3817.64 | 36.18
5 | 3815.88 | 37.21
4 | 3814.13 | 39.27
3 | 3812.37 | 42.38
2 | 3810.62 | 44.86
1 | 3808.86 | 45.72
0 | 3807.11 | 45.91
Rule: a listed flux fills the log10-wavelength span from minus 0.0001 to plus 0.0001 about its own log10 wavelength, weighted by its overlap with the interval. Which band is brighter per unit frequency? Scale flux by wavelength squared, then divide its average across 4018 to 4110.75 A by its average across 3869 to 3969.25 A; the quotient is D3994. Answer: 1.63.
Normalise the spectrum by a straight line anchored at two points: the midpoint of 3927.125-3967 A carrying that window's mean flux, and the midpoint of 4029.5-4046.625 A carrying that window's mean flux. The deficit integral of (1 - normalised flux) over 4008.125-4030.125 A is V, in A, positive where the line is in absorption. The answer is -2.8 A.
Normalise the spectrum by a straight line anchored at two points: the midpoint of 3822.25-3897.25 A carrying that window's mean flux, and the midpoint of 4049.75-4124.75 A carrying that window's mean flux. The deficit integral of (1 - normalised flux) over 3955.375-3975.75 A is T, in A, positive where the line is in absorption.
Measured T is 7.06 A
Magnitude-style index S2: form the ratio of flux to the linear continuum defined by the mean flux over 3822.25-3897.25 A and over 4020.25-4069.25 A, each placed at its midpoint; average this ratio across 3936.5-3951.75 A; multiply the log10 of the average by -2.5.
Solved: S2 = 0.31 mag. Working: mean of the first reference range 35.6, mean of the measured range 33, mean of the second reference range 53.3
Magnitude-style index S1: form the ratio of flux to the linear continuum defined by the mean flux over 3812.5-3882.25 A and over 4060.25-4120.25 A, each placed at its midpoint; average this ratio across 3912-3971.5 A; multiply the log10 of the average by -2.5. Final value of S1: 0.32 mag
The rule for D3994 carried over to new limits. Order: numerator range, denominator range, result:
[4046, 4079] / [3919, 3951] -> 1.95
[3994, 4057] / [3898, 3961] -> 1.60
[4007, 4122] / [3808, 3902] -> 1.64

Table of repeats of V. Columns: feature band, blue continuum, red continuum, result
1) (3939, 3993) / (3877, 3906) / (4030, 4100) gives 9.13 A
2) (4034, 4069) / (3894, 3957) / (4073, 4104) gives -2.58 A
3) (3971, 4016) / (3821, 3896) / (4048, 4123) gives -2.45 A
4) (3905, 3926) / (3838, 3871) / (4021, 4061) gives 1.42 A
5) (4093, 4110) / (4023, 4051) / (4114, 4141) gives 1.54 A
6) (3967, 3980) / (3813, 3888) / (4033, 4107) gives 4.66 A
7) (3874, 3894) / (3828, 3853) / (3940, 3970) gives -3.12 A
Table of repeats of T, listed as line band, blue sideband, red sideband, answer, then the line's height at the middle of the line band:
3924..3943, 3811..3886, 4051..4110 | 8.9 A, 41.9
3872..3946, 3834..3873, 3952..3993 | 4.8 A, 37.6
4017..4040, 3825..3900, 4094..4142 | -2.8 A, 48.4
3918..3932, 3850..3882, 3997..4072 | 4.4 A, 44.3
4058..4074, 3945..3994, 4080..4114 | -0.2 A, 50.7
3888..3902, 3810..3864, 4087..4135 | -0.7 A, 38.6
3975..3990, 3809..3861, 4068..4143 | -0.6 A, 45.5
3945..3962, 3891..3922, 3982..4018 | 2.4 A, 47.5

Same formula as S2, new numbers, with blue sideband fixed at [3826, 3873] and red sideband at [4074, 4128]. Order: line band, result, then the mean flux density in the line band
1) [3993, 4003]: -0.142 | 53.3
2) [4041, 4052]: -0.046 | 52.9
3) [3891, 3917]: -0.079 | 42.1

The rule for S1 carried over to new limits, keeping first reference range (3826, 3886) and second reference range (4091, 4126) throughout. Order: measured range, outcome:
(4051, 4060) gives -0.07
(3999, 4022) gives -0.15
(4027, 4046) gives -0.09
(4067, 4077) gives 0.01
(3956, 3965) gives 0.23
